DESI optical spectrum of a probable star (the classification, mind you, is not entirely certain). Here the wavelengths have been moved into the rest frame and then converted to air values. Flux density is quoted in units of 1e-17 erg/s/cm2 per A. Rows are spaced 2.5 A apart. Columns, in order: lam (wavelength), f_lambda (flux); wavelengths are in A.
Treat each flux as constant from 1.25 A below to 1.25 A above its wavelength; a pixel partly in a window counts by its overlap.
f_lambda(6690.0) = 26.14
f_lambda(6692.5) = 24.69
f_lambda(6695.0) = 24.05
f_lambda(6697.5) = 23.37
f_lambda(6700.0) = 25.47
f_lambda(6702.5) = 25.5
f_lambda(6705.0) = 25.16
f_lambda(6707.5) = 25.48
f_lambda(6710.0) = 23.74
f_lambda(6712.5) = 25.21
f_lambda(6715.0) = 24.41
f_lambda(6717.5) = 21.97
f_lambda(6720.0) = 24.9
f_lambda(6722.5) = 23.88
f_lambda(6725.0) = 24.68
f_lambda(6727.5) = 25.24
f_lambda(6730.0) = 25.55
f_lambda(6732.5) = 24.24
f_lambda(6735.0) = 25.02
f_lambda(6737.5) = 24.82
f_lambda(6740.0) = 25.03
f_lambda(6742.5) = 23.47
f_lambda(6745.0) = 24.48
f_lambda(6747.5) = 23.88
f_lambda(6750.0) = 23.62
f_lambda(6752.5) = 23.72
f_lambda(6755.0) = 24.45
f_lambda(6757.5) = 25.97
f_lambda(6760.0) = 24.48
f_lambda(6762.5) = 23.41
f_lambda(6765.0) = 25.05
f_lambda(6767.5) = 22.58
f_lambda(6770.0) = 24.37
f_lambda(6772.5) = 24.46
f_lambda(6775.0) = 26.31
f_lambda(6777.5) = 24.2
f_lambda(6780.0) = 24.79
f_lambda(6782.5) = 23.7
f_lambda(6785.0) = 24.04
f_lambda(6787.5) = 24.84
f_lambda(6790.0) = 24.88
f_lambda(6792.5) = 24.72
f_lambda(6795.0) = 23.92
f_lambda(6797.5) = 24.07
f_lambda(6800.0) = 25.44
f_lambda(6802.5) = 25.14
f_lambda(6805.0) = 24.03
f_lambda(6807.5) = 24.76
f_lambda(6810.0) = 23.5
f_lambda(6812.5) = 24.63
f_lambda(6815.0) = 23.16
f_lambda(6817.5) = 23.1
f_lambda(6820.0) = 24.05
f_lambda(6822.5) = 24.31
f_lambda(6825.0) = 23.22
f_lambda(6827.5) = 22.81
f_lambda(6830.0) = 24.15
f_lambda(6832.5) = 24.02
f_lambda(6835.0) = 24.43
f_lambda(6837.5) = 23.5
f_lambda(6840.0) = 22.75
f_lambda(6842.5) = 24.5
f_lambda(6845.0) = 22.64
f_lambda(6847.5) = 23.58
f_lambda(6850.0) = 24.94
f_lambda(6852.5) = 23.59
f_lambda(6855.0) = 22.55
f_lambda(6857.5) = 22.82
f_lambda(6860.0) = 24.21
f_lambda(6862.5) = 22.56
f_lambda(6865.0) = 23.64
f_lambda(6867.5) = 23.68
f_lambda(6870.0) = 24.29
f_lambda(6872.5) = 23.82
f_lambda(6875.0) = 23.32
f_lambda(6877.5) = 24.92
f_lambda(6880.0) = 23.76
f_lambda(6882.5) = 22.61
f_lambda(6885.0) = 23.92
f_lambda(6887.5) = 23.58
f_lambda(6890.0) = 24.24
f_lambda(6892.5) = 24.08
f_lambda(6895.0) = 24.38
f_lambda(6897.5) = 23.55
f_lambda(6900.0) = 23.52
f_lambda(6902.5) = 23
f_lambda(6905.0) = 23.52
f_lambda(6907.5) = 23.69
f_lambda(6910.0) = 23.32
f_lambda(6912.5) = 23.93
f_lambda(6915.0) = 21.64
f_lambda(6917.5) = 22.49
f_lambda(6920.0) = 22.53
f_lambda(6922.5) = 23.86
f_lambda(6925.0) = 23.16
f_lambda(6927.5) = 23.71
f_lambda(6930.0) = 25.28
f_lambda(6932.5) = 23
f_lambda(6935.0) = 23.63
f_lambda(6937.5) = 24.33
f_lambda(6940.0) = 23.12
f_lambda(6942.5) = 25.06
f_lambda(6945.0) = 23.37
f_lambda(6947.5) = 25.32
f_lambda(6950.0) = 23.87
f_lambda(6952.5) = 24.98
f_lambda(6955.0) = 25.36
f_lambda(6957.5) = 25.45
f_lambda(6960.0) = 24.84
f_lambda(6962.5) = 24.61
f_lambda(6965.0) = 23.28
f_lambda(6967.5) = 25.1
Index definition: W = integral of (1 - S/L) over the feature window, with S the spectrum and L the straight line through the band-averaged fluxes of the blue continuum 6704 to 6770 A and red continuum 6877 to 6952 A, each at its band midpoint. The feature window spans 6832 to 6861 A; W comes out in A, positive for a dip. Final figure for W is 0.4 A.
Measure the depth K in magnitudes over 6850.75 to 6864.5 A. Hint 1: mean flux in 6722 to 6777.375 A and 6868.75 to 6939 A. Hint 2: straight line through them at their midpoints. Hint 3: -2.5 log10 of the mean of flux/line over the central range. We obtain 0.03 mag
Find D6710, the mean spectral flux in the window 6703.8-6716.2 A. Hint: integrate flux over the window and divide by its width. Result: 24.8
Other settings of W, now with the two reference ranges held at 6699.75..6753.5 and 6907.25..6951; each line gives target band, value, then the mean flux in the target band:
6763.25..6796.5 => -0.2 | 24.4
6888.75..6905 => 0.0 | 23.8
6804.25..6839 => 0.4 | 23.8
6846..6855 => 0.1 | 23.8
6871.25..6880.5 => 0.0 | 24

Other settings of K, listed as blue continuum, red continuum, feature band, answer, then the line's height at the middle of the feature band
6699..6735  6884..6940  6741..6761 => 0.010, 24.5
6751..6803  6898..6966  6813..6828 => 0.035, 24.3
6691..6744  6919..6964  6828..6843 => 0.026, 24.4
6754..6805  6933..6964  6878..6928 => 0.047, 24.5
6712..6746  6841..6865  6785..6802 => -0.029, 24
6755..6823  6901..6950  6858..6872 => 0.013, 23.9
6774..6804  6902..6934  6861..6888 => 0.006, 23.8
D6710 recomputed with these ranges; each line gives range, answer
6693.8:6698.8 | 23.7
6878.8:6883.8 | 23.2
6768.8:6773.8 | 24.4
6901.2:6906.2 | 23.3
